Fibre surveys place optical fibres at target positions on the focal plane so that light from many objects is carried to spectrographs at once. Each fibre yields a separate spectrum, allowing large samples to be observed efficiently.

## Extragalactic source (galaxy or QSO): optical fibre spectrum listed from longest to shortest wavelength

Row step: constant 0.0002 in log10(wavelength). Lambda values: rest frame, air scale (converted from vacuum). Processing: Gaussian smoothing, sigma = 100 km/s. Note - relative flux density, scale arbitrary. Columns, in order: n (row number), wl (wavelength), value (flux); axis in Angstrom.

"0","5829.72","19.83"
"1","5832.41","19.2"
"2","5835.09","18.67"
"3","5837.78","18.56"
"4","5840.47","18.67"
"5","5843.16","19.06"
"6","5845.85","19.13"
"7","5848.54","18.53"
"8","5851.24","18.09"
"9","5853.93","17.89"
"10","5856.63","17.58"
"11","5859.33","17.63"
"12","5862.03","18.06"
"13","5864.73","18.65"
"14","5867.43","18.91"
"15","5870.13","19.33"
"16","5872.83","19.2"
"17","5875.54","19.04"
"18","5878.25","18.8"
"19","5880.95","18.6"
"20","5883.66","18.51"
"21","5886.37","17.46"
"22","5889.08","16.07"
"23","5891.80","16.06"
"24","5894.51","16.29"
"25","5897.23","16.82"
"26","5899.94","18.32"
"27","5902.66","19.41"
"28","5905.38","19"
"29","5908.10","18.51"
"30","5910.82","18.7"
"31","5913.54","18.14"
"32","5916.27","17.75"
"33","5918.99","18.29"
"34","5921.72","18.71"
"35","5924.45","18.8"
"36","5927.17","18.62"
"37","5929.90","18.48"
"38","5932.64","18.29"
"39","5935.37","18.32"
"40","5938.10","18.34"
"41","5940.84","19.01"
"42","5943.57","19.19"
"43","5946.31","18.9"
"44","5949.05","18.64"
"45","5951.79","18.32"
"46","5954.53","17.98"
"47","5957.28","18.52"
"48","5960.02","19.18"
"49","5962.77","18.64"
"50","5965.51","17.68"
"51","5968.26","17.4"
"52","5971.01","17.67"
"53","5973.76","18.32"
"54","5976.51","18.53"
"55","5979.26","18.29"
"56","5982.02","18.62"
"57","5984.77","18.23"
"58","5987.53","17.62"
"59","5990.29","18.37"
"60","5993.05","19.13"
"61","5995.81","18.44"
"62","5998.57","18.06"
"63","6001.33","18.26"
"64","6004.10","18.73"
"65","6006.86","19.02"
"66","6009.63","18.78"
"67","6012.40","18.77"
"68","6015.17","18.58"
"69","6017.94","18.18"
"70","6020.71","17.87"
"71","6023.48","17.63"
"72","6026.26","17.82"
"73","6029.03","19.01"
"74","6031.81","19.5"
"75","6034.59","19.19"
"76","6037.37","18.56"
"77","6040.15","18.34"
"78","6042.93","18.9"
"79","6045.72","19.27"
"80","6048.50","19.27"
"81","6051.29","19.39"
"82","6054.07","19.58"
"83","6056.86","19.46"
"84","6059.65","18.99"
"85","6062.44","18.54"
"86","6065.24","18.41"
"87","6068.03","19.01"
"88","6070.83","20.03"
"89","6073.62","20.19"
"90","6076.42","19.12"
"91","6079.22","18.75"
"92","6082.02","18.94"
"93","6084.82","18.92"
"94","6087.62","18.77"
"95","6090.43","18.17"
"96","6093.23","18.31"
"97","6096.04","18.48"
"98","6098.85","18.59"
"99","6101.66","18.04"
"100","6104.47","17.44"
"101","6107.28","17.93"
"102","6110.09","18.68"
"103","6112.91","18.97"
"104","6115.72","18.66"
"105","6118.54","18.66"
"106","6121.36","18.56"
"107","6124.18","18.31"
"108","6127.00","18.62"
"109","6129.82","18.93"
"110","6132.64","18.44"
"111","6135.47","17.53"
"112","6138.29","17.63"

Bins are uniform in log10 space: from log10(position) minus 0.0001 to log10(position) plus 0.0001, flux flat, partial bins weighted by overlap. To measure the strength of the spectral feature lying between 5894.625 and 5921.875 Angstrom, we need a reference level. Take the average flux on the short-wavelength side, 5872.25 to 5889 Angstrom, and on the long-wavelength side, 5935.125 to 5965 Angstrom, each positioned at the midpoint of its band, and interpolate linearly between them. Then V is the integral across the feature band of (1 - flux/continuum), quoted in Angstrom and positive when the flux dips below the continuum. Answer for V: 0.3 Angstrom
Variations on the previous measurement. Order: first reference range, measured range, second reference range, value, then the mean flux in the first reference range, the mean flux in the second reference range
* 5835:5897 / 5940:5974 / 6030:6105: 0.17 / 18.2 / 18.9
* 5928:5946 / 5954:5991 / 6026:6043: 0.93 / 18.6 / 18.8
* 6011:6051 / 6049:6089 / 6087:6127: -1.35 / 18.7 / 18.4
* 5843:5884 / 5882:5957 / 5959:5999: 0.92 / 18.6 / 18.3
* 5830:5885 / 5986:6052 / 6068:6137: 0.10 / 18.6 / 18.6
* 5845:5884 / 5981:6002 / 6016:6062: 0.44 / 18.5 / 18.8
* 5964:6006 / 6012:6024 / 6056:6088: 0.23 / 18.2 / 19.1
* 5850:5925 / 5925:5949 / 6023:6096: -0.35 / 18.2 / 18.9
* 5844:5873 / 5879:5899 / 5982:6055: 1.39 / 18.4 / 18.6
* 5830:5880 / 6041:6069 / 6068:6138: -0.67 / 18.6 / 18.6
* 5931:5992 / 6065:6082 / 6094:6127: -0.83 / 18.4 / 18.4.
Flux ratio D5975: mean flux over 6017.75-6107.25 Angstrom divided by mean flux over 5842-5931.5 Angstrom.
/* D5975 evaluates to 1.0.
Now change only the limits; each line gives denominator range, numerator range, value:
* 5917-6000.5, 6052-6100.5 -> 1.03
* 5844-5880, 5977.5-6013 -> 1.00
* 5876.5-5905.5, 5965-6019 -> 1.04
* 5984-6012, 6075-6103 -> 1.01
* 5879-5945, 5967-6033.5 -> 1.01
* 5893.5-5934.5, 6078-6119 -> 1.01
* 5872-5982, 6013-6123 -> 1.03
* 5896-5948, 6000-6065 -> 1.01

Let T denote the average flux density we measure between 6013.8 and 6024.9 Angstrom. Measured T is 18.1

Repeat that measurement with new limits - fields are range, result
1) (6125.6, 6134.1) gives 18.7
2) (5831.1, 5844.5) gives 18.8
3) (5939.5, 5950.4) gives 18.9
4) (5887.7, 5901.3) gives 16.7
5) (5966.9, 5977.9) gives 18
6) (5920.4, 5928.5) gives 18.7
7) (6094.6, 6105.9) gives 18.1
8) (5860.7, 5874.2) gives 18.8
